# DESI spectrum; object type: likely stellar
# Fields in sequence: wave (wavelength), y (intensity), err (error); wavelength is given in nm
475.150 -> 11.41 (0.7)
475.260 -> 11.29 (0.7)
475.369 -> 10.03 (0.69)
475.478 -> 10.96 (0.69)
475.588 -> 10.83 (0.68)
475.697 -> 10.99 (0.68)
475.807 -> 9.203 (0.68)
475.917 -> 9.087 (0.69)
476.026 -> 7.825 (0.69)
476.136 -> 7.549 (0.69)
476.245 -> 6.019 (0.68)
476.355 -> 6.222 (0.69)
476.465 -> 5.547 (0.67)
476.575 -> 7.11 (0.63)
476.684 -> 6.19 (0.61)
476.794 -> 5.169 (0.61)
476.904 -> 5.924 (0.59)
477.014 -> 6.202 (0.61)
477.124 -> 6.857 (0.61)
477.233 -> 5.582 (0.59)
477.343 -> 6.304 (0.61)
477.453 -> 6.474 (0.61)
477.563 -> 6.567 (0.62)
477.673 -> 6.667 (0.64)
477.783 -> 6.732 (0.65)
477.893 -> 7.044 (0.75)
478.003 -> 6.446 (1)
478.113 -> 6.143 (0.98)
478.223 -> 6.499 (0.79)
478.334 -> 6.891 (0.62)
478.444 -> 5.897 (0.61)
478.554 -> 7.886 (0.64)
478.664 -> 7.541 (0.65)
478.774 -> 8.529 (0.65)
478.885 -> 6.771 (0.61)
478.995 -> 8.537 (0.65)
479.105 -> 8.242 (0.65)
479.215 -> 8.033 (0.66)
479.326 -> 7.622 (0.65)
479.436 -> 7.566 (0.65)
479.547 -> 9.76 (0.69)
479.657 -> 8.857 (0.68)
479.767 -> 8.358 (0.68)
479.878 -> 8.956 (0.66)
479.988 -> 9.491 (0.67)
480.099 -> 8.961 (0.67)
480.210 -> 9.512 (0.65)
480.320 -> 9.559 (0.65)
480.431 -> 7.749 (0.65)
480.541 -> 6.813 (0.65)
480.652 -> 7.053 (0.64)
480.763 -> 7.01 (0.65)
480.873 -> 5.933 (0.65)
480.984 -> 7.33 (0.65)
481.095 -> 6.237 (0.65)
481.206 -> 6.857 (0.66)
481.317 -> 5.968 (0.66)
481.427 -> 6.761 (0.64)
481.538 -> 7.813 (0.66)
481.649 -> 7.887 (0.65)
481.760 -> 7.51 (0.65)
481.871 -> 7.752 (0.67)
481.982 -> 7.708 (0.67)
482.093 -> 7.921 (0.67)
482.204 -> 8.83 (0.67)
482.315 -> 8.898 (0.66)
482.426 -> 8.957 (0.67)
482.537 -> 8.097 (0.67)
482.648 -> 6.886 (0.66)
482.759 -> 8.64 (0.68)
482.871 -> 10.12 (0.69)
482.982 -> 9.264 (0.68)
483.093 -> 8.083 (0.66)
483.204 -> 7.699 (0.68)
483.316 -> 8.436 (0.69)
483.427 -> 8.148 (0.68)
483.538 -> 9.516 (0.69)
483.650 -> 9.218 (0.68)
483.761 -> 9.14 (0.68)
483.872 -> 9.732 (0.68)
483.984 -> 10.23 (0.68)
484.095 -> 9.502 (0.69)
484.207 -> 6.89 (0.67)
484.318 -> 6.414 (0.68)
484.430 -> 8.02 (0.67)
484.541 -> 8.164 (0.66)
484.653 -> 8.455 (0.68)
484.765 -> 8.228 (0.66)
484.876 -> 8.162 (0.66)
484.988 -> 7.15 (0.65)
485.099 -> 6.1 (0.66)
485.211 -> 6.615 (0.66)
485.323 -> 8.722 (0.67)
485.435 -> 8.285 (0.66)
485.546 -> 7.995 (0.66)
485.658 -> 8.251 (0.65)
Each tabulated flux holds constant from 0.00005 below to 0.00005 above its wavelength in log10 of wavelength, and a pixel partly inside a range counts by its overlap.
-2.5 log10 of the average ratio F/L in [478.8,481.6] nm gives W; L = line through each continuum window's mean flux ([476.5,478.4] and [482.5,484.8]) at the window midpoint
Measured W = -0.08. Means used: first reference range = 6.39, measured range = 7.84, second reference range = 8.52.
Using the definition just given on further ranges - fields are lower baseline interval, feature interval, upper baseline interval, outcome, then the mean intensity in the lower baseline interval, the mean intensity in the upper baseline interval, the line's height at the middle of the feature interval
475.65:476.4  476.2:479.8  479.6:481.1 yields 0.161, 8.12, 8.05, 8.09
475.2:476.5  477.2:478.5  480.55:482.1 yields 0.261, 8.85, 7.09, 8.21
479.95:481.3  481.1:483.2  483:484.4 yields 0.023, 7.63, 8.59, 8.11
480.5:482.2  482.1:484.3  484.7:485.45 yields -0.180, 7.16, 7.58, 7.37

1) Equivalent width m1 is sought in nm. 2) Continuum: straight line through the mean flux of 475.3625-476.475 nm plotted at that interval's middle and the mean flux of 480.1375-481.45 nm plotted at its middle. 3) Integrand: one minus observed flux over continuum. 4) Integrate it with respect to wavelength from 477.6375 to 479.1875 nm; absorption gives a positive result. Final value 0.15 nm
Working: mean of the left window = 8.63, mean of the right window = 7.27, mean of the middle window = 7.15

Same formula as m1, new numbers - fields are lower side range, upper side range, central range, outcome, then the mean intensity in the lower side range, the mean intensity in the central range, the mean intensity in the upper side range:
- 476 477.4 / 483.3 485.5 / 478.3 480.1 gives -0.30 nm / 6.32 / 8.1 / 8.25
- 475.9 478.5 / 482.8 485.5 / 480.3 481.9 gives 0.08 nm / 6.5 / 7.15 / 8.35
